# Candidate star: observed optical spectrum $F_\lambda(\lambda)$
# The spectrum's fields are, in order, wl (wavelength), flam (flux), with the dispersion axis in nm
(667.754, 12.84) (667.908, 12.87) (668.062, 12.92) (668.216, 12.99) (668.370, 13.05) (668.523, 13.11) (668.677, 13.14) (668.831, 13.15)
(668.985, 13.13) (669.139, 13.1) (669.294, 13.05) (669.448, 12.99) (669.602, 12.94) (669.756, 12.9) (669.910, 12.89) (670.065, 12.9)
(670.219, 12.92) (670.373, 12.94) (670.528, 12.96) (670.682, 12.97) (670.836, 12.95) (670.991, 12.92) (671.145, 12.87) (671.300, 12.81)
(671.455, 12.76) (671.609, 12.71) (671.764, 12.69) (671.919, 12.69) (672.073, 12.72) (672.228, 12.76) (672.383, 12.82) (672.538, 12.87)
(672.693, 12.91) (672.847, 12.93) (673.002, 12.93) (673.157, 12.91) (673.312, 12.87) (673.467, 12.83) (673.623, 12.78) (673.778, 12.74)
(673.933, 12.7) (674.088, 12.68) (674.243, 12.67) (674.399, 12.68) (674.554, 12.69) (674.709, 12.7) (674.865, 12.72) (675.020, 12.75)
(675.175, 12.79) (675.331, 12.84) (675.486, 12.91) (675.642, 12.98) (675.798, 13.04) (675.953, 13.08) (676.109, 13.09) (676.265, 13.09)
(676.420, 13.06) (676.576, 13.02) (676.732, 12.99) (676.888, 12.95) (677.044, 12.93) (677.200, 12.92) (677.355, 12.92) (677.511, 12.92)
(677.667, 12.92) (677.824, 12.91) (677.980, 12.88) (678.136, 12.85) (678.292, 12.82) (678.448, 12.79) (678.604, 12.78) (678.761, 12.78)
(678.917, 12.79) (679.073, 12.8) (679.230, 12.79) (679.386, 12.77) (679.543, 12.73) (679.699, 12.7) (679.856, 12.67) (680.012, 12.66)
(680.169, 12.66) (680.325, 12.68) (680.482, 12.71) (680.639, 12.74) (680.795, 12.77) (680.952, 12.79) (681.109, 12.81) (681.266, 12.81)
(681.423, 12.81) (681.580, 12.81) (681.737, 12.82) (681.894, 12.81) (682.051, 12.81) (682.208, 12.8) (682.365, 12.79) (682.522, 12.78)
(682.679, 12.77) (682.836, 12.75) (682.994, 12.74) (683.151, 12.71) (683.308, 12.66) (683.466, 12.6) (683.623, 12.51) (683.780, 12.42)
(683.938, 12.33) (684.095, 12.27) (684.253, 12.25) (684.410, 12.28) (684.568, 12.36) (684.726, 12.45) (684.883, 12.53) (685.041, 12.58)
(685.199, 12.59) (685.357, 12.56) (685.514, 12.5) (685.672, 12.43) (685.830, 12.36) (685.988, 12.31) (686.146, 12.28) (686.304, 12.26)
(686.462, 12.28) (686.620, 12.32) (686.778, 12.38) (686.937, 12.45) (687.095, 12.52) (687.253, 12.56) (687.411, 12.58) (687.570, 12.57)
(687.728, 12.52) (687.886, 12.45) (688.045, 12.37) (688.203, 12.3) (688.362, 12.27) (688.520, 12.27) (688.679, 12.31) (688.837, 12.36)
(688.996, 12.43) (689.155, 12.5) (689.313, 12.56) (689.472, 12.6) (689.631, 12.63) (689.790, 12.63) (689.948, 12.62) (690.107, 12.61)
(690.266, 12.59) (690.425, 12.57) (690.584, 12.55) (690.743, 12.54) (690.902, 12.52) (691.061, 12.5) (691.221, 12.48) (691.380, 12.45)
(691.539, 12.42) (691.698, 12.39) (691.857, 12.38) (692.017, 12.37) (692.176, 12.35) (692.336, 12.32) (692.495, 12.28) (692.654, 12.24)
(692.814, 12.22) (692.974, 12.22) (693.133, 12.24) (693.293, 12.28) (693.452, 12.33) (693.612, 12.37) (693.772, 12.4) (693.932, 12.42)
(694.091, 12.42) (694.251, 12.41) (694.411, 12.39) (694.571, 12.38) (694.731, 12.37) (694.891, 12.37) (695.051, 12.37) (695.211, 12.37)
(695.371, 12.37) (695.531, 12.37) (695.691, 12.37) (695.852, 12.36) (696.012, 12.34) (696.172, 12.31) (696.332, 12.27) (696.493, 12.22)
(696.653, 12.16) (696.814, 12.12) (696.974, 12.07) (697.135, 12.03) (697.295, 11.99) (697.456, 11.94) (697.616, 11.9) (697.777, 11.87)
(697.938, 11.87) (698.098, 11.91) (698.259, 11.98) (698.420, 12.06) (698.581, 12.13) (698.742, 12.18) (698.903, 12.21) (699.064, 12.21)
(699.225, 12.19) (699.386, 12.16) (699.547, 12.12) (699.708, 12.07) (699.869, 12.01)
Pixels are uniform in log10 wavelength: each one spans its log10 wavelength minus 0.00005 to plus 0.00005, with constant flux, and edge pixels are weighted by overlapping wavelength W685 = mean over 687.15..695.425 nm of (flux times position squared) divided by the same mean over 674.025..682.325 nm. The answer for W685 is 1.01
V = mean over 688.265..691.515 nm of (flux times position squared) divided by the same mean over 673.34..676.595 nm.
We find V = 1.0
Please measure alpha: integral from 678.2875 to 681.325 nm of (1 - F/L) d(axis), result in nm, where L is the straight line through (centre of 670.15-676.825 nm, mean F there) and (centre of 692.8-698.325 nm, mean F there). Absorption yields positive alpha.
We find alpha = -0.02 nm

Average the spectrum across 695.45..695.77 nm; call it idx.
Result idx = 12.4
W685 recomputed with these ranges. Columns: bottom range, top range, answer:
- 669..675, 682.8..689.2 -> 1.01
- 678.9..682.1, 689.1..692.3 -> 1.01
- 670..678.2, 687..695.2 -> 1.02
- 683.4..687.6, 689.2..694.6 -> 1.02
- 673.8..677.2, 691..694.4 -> 1.01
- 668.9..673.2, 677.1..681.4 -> 1.02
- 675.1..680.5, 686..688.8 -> 0.99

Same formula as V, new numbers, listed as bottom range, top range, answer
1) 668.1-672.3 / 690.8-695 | 1.02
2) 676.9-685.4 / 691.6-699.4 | 1.00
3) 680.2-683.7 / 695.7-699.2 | 0.99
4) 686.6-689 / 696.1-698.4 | 1.00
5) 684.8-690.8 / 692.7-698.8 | 1.00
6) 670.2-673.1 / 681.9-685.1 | 1.01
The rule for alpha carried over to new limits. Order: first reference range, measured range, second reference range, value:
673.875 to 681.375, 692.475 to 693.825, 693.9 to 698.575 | 0.00 nm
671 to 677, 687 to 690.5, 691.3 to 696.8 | -0.01 nm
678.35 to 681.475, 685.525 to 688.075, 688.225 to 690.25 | 0.03 nm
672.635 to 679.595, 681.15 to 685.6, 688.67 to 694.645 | 0.02 nm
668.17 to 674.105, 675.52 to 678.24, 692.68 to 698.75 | -0.05 nm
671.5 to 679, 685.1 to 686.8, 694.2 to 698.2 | 0.02 nm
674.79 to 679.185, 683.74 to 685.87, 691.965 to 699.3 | 0.03 nm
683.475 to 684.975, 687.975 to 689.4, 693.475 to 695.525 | 0.00 nm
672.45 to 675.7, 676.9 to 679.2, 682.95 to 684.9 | -0.03 nm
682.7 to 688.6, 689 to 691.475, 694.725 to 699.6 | -0.04 nm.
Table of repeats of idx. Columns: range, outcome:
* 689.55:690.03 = 12.6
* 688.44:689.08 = 12.3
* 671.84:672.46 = 12.7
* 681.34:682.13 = 12.8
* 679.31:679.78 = 12.7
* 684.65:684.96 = 12.5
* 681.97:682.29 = 12.8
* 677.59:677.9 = 12.9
